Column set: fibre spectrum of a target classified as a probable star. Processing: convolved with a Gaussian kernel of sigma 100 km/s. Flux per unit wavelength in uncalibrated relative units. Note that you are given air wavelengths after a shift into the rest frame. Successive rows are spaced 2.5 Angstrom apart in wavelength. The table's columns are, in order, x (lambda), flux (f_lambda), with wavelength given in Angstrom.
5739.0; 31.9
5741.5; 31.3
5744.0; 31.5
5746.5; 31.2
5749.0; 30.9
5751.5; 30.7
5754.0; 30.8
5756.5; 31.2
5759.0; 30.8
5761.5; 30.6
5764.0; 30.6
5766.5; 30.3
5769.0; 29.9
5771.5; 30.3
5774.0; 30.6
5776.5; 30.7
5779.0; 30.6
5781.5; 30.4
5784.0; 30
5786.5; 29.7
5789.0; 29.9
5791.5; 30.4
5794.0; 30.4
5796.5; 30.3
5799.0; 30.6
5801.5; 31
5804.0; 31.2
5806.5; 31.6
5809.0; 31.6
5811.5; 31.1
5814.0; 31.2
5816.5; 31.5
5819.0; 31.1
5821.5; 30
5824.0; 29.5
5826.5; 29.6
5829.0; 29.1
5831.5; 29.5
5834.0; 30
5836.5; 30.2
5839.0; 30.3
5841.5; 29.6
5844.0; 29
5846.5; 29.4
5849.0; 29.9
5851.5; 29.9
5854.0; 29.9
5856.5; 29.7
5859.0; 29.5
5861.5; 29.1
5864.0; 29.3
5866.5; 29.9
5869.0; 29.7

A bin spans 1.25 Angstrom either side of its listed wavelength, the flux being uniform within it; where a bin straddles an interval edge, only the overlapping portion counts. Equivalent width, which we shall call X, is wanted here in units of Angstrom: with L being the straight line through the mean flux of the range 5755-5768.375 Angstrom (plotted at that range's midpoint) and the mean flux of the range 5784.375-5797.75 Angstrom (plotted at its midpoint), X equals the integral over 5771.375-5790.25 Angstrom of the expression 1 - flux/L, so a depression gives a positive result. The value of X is 0.0 Angstrom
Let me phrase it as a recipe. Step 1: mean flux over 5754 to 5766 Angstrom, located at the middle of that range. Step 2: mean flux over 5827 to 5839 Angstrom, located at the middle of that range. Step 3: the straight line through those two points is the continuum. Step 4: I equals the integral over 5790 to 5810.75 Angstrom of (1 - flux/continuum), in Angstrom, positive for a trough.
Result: -0.5 Angstrom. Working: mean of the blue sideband 30.8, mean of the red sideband 29.8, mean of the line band 30.9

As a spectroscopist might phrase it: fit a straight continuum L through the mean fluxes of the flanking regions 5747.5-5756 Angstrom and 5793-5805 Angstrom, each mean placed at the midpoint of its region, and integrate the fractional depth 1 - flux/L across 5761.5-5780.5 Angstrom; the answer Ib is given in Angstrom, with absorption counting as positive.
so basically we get 0.21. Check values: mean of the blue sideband 30.8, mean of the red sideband 30.7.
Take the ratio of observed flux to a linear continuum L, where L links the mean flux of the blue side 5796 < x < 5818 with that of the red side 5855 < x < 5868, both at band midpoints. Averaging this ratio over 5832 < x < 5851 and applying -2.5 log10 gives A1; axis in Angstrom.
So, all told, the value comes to 0.01 mag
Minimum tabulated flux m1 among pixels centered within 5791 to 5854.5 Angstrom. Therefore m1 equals 29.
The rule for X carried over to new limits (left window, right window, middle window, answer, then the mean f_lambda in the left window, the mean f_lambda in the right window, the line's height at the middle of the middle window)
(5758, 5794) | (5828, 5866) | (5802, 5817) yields -0.7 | 30.3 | 29.6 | 30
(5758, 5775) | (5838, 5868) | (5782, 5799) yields 0.0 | 30.4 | 29.6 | 30.2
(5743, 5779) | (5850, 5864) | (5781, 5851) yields -0.5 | 30.7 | 29.6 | 30.1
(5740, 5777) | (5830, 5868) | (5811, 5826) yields -0.3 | 30.8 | 29.7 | 30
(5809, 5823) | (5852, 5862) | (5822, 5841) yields 0.5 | 31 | 29.6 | 30.5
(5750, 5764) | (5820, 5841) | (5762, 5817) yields -0.5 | 30.8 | 29.8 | 30.4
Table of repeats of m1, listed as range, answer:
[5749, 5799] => 29.7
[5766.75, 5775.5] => 29.9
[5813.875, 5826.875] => 29.5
